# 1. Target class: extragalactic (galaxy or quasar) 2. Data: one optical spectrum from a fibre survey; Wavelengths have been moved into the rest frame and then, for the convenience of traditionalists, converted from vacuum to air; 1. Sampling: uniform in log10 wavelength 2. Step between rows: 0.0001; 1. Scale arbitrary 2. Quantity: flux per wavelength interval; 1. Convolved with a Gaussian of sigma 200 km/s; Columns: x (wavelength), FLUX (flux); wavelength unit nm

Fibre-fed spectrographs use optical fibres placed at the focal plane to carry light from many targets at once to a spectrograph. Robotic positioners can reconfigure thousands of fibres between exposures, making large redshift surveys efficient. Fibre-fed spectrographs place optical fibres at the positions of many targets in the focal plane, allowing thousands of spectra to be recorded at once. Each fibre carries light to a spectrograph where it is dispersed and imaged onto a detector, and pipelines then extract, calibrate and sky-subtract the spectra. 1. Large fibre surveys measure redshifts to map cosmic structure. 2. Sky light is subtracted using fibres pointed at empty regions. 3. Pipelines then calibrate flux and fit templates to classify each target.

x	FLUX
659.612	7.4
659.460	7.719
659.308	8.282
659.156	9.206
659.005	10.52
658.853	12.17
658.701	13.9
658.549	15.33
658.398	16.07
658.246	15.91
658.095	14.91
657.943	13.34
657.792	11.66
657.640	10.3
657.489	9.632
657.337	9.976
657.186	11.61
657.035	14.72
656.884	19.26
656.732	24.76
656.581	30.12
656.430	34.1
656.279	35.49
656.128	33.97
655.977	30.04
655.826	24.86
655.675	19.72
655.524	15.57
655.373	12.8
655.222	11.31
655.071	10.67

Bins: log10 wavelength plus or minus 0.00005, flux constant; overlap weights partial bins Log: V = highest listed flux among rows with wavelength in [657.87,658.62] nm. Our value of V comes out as 16.07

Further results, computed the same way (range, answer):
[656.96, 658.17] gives 14.91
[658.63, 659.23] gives 13.9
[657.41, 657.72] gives 10.3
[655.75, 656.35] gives 35.49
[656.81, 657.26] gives 19.26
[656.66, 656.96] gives 24.76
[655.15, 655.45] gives 12.8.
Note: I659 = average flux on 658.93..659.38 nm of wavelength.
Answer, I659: 9.35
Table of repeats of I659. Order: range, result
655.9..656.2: 32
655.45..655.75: 17.6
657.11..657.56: 10.4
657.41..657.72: 9.96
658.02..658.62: 15.6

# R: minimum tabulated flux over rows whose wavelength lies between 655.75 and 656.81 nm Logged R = 24.76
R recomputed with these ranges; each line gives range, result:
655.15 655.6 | 11.31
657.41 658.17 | 9.632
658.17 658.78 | 13.9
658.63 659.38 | 8.282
